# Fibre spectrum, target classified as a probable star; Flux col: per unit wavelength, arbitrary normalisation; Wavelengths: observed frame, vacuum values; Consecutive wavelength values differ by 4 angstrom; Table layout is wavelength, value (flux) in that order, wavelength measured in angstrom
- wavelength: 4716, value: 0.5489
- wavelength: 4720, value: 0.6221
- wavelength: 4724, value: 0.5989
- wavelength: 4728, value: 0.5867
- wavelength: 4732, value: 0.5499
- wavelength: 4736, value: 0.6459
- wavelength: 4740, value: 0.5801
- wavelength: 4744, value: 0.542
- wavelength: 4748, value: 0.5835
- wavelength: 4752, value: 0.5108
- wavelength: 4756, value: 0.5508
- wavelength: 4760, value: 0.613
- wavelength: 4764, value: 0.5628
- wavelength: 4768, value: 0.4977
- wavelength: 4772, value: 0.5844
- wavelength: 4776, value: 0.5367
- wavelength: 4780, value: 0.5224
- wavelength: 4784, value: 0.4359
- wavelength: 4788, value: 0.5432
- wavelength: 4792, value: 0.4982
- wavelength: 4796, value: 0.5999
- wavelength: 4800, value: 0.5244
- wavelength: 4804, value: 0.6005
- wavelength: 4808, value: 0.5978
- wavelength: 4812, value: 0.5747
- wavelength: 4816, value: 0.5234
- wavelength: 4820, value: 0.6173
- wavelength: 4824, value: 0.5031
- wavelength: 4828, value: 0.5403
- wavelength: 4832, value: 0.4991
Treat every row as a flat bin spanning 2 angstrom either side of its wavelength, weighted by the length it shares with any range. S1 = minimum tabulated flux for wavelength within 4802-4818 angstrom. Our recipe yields 0.5234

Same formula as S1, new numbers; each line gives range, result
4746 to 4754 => 0.5108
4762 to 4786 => 0.4359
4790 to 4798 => 0.4982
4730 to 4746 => 0.542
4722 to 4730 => 0.5867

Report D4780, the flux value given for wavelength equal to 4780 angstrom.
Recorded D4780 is 0.5224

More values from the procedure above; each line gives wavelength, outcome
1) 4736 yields 0.6459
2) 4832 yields 0.4991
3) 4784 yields 0.4359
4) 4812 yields 0.5747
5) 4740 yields 0.5801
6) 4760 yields 0.613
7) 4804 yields 0.6005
